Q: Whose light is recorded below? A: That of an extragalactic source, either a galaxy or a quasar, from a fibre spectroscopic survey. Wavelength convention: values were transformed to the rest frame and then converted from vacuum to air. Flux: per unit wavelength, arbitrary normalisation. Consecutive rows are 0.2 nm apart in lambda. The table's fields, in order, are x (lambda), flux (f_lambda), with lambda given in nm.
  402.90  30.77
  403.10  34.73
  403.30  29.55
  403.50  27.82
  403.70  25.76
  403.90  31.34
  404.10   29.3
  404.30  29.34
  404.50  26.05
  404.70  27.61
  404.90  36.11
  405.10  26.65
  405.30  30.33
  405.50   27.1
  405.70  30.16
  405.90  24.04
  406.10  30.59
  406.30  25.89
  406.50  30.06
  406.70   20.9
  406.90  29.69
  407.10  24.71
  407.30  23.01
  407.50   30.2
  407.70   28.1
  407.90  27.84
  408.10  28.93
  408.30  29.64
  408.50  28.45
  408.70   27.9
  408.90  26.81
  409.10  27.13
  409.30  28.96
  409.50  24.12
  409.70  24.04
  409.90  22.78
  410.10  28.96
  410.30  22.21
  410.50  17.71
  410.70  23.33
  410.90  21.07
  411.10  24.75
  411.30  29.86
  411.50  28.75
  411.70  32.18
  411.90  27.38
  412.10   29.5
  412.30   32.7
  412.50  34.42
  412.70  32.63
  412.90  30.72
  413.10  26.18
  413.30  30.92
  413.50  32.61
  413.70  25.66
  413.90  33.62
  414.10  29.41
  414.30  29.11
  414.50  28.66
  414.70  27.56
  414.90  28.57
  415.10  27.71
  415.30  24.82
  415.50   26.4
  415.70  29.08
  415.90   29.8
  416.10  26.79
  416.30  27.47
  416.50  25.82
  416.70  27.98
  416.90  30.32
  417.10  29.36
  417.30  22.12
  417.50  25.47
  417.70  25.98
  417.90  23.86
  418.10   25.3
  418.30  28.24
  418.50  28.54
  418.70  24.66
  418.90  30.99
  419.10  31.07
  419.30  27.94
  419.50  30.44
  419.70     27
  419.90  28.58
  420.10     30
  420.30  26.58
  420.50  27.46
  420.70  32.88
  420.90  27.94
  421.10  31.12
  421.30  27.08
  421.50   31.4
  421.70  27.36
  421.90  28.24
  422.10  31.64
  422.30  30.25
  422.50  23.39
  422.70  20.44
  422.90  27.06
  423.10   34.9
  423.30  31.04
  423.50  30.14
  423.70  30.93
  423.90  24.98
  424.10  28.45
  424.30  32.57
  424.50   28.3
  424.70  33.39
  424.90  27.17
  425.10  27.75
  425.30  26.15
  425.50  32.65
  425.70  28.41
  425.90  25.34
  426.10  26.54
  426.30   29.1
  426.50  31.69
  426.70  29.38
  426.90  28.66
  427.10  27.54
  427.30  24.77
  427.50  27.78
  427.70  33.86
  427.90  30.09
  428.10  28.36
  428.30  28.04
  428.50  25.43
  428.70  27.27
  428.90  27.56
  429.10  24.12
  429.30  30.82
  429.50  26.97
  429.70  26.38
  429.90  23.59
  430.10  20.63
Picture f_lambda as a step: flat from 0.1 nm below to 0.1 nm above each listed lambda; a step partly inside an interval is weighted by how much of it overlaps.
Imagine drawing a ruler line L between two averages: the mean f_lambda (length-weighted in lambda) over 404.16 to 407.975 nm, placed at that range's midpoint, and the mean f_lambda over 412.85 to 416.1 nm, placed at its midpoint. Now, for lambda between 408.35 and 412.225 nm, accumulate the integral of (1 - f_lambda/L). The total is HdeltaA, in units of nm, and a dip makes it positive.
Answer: 0.29 nm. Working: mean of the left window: 27.8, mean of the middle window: 26.2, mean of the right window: 28.7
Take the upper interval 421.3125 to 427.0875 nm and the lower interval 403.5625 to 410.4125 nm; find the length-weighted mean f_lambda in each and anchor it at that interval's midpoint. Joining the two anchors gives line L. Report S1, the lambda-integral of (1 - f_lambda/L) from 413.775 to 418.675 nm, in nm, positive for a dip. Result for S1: 0.11 nm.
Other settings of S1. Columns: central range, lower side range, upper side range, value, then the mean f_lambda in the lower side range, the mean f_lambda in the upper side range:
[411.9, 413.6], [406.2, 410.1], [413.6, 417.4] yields -0.21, 26.9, 27.9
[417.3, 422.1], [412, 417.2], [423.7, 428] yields 0.15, 29.1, 28.8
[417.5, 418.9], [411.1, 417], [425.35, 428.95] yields 0.12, 29.1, 28.5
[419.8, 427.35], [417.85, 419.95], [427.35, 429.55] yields -0.19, 28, 28.2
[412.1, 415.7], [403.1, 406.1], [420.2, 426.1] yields -0.08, 28.9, 28.8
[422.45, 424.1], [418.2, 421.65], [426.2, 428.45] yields 0.05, 28.9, 28.9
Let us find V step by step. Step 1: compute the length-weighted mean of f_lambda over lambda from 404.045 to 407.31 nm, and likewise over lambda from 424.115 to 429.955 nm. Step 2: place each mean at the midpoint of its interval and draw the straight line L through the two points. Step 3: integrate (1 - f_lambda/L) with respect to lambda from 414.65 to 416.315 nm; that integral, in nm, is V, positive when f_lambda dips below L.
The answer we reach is 0.03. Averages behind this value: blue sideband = 27.8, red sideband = 28.3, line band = 27.6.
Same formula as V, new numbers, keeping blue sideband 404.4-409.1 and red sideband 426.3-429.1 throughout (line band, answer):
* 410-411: 0.19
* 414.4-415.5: 0.03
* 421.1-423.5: -0.03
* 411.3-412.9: -0.17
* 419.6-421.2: -0.04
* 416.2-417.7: 0.07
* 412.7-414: -0.10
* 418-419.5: -0.01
